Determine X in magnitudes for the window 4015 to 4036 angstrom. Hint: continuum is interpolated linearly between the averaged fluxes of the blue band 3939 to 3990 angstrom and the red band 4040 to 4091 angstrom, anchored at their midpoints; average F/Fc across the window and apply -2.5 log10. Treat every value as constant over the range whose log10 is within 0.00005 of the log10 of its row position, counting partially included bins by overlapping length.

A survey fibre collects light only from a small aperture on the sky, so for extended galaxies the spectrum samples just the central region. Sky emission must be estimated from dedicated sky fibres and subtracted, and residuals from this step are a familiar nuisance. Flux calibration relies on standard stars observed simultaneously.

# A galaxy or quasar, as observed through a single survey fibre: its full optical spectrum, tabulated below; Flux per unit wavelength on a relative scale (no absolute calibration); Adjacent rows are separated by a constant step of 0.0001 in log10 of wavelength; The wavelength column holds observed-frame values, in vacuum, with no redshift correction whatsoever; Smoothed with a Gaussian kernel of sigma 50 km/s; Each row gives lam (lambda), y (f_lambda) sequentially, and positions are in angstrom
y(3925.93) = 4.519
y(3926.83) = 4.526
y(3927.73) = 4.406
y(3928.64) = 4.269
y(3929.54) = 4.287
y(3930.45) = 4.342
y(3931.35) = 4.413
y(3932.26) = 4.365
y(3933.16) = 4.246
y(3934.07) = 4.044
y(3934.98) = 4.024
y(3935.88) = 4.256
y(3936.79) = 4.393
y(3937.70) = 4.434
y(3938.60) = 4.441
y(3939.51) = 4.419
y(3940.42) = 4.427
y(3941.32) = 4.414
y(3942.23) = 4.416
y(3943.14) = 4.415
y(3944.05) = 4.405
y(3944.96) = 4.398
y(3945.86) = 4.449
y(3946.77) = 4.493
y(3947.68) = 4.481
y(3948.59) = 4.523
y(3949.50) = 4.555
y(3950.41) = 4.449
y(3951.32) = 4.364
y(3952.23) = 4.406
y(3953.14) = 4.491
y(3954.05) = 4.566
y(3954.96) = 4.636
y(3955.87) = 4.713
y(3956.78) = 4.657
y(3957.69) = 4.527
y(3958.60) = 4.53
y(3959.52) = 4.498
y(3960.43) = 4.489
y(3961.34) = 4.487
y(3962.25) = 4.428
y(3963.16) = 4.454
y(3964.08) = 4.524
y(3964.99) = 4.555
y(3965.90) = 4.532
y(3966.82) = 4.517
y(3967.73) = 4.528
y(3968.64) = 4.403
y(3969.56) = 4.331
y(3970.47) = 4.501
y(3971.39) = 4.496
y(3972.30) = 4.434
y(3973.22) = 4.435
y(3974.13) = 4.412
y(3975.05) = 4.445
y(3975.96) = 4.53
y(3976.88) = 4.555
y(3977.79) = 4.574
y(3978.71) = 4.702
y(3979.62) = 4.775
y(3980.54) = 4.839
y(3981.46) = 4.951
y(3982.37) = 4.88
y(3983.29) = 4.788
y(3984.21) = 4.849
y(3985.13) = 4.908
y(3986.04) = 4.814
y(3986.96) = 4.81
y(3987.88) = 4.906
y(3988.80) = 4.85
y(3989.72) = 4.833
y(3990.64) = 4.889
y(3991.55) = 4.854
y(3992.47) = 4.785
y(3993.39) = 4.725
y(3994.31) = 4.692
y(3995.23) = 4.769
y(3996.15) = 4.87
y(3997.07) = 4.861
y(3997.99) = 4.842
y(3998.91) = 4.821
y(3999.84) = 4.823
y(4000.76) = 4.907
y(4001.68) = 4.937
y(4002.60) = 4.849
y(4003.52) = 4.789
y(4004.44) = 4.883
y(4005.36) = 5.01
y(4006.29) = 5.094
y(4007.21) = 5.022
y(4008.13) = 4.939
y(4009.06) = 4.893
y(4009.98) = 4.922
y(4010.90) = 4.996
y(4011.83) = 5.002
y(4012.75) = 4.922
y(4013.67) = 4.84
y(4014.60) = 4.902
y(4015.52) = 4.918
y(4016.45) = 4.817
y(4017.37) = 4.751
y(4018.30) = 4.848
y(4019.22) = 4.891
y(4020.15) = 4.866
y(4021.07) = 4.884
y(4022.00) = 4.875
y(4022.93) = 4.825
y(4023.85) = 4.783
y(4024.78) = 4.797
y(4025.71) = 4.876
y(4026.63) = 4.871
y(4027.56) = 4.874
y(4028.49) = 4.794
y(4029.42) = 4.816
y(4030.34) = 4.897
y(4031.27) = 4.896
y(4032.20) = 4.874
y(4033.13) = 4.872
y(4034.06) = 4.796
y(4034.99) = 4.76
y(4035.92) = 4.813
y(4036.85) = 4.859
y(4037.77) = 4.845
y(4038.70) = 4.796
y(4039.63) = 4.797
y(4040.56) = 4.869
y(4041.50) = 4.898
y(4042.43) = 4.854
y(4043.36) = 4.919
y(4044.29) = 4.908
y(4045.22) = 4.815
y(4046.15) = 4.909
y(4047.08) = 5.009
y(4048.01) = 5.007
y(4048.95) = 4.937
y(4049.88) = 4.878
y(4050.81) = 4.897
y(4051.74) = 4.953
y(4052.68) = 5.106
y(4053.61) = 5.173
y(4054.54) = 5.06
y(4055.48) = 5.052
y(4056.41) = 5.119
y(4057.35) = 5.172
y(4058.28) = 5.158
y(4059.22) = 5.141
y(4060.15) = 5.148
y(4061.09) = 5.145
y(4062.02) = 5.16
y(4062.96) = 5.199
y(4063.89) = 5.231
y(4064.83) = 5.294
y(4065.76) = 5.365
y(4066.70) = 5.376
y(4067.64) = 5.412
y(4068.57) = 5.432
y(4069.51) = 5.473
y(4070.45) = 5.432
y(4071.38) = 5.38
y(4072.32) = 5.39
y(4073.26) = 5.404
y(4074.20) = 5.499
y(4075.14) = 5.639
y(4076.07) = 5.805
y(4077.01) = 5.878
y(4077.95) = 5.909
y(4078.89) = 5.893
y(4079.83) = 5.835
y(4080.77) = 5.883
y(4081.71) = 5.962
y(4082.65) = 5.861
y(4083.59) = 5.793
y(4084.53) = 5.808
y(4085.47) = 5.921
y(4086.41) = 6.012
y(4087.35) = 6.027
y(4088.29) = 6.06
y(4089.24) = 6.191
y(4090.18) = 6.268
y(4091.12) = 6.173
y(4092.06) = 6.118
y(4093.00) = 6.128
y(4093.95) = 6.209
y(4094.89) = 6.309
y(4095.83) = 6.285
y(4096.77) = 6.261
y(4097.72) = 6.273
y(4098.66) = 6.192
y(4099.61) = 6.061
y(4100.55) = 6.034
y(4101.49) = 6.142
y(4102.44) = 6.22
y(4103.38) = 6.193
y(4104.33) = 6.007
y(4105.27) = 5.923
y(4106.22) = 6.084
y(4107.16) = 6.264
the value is 0.049 mag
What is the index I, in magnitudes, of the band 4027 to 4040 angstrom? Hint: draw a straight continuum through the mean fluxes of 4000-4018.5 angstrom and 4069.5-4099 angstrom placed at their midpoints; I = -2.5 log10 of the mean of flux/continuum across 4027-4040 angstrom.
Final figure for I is 0.09 mag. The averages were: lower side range 4.91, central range 4.84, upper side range 5.92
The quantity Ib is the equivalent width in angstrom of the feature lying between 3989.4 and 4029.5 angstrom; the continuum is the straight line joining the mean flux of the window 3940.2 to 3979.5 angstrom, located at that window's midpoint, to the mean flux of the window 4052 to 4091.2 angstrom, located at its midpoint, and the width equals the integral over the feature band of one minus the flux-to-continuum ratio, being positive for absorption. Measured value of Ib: 0.7 angstrom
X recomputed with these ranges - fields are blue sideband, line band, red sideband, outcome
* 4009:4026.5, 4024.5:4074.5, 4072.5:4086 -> 0.06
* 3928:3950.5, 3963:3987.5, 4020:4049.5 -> -0.01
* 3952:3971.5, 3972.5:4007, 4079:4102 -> 0.01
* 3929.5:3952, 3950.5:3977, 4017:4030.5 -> 0.00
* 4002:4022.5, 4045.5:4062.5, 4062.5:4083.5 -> 0.07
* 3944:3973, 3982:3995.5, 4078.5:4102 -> 0.01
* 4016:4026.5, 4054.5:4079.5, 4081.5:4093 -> 0.06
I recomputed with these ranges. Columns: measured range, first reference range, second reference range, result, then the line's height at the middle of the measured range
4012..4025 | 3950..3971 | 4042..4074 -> 0.01 mag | 4.89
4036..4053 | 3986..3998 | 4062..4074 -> 0.06 mag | 5.19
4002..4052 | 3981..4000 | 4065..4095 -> 0.07 mag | 5.23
